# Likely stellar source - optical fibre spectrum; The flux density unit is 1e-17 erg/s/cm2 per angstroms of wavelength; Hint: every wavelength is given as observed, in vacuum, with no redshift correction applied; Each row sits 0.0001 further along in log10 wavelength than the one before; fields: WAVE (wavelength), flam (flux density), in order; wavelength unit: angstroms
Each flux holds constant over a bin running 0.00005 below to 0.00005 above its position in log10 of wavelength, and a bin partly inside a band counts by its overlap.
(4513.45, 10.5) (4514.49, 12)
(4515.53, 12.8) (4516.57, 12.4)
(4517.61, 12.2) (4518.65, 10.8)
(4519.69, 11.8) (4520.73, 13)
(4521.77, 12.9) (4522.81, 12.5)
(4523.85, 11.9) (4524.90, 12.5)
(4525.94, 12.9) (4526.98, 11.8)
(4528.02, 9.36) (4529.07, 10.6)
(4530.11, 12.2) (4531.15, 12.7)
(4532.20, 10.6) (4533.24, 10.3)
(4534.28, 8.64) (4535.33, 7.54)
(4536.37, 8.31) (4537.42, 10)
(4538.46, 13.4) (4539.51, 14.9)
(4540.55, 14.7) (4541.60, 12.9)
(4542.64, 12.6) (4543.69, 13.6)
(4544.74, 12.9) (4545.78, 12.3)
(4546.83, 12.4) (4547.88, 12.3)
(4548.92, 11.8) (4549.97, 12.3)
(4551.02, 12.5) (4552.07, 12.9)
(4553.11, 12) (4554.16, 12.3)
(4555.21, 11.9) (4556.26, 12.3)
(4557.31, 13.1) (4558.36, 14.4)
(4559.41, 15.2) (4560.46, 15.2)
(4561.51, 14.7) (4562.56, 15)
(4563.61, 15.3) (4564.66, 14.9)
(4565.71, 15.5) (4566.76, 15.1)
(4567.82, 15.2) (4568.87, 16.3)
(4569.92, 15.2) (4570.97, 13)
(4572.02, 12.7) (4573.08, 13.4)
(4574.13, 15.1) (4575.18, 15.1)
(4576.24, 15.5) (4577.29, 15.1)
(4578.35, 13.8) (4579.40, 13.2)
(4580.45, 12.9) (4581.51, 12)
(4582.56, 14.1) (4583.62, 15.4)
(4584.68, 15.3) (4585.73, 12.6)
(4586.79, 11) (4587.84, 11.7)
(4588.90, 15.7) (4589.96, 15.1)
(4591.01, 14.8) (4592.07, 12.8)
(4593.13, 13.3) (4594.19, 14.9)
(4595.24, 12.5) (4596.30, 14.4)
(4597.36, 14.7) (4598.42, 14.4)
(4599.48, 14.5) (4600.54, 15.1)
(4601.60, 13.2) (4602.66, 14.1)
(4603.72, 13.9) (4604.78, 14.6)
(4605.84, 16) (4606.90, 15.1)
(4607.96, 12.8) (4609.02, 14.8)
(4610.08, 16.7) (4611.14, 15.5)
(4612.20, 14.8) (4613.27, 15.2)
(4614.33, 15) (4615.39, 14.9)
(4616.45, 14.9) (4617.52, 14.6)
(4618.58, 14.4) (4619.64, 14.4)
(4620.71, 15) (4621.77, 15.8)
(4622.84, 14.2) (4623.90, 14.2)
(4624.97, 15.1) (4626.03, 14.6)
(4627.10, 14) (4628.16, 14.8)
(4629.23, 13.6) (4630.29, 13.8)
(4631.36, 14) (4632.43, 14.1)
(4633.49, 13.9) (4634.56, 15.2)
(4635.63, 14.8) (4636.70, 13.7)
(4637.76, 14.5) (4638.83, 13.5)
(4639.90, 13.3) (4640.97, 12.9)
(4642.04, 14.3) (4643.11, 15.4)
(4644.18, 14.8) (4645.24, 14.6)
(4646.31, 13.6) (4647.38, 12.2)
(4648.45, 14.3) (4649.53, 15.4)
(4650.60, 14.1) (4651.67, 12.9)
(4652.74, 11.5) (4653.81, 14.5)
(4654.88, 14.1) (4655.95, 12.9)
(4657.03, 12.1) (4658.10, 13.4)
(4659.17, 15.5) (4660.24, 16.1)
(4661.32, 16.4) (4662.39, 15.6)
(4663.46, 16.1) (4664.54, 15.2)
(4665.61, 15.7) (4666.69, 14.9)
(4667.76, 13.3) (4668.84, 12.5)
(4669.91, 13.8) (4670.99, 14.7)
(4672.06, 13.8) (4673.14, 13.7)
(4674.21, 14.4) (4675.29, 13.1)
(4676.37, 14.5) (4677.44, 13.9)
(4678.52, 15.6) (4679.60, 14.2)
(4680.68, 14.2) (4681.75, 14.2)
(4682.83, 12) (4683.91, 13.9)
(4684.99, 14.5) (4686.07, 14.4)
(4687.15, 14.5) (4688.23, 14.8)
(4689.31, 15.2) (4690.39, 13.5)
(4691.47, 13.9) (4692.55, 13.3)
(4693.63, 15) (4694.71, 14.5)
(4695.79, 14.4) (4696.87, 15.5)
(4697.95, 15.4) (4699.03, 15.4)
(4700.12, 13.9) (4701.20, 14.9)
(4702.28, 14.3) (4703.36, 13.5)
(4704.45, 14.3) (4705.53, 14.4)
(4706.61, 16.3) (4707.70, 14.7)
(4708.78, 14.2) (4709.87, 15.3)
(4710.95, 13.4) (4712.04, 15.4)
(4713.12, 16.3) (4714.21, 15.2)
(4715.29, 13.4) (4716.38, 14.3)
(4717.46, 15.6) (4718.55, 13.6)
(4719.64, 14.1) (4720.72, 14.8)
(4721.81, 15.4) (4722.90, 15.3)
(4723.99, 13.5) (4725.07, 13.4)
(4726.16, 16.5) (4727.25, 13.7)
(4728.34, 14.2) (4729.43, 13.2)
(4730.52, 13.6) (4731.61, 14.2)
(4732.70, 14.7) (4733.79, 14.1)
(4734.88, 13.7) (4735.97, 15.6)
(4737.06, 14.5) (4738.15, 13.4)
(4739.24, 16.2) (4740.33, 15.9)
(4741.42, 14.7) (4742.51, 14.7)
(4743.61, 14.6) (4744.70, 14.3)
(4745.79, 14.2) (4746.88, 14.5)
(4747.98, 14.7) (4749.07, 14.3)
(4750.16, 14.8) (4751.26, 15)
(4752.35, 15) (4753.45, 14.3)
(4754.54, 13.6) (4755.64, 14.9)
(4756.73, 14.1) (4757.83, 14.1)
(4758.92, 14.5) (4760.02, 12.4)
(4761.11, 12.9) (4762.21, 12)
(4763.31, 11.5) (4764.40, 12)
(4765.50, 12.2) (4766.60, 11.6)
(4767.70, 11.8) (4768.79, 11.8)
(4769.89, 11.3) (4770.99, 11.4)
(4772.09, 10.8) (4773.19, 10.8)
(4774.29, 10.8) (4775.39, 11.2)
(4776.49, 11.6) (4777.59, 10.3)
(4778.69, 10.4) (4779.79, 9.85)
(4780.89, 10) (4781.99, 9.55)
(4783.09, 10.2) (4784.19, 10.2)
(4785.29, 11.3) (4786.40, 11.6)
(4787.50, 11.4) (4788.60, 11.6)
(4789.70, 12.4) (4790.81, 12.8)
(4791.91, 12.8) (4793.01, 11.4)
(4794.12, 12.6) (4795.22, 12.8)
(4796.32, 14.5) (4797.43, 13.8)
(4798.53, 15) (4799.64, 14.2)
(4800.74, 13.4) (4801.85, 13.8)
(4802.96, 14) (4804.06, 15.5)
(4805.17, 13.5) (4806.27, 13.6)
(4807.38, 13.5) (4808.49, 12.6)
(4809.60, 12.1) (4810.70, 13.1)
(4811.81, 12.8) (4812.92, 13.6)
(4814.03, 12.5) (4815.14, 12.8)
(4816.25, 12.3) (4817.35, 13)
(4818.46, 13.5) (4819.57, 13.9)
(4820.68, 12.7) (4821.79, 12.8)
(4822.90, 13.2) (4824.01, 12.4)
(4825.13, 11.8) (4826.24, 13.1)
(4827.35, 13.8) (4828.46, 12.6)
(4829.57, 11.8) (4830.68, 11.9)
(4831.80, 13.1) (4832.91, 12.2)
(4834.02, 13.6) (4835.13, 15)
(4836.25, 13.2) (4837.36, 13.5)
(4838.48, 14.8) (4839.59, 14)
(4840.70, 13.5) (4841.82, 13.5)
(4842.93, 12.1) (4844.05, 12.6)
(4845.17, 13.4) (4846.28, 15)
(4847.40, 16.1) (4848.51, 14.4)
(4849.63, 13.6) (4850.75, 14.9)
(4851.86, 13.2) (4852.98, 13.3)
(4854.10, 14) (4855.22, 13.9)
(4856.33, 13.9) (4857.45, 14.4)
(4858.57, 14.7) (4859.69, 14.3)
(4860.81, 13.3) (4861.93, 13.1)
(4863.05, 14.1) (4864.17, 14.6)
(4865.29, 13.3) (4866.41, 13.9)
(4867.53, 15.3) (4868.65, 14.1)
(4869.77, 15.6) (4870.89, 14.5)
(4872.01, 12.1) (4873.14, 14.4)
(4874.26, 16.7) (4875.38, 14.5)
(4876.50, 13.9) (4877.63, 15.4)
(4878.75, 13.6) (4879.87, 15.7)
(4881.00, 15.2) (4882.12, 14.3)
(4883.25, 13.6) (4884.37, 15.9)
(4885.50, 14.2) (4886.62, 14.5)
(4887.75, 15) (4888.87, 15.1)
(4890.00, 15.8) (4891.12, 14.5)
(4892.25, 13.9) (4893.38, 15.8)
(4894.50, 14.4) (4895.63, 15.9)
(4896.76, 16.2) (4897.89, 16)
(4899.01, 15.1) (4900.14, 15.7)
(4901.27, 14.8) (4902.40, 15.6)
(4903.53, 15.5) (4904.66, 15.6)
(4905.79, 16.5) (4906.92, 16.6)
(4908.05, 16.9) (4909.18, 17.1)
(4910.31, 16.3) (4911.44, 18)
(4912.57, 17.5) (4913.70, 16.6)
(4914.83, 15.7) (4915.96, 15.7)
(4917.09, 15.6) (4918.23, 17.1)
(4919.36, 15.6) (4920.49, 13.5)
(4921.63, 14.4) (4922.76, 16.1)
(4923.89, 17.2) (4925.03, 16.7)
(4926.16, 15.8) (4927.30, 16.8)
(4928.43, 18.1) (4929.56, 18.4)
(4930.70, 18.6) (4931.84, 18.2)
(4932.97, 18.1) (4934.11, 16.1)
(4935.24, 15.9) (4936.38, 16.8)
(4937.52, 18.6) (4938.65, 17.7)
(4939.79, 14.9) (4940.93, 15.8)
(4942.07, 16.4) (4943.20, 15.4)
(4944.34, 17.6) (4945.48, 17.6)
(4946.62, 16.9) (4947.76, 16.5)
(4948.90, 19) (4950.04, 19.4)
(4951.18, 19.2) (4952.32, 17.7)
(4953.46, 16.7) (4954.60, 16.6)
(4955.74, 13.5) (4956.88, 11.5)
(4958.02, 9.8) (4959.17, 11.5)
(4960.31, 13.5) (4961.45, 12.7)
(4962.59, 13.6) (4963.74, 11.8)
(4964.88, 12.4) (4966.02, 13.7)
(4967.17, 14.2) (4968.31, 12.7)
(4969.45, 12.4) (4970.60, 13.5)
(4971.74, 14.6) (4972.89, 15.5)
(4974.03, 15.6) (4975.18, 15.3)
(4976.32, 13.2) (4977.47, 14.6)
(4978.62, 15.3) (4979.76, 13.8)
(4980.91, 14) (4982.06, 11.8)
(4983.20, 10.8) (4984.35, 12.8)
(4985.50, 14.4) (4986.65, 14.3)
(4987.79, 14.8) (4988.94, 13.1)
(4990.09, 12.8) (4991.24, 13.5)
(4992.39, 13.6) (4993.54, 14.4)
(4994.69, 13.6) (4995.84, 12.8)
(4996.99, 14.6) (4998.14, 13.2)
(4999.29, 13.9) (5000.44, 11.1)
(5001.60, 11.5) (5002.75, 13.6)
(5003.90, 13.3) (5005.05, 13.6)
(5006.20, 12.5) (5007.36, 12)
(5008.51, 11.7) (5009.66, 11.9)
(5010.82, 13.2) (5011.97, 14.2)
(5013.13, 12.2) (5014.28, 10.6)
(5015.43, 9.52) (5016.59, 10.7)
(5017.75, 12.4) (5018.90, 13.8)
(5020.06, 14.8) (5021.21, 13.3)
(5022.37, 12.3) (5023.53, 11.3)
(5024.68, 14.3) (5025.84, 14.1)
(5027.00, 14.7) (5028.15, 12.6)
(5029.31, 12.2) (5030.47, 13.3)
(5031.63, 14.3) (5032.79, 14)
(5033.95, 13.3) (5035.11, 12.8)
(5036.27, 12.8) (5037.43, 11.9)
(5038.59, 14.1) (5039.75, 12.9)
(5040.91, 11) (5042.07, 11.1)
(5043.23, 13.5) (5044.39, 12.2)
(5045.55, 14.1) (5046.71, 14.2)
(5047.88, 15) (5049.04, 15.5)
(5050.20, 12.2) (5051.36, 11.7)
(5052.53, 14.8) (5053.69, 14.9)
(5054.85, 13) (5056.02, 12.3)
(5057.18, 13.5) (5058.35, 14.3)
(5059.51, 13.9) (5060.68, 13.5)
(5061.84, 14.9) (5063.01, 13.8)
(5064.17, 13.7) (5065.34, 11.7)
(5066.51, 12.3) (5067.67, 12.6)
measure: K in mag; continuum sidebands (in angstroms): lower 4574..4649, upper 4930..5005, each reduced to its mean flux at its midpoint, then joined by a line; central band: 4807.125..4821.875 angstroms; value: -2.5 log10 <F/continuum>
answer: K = 0.12 mag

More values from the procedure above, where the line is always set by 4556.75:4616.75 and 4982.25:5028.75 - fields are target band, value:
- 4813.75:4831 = 0.07 mag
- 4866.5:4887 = -0.10 mag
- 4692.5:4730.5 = -0.05 mag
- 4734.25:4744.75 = -0.07 mag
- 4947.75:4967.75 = -0.12 mag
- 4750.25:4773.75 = 0.08 mag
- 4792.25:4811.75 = 0.01 mag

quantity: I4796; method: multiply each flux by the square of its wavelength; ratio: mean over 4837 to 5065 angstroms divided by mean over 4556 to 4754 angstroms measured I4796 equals 1.13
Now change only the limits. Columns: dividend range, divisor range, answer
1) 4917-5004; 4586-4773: 1.18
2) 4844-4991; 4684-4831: 1.20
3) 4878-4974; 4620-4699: 1.22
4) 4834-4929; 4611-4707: 1.14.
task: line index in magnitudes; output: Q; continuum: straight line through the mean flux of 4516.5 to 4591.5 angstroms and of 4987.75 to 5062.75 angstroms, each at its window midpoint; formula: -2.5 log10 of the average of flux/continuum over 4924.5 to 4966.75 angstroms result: -0.21 mag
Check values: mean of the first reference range 13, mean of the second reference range 13.1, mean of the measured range 15.9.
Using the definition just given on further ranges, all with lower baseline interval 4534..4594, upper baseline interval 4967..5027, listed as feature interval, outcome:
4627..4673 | -0.063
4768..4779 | 0.201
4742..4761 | -0.078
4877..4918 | -0.173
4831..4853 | -0.036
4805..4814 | 0.021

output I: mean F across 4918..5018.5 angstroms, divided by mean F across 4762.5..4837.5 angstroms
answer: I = 1.17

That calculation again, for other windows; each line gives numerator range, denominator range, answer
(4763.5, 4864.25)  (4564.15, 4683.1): 0.90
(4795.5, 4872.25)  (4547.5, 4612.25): 0.97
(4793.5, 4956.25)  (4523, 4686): 1.08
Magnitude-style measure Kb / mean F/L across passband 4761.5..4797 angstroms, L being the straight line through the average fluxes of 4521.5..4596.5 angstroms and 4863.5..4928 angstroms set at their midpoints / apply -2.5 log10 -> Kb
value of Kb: 0.26 mag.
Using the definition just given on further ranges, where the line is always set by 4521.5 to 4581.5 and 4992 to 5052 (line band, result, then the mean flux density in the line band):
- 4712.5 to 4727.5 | -0.13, 14.7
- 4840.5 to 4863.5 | -0.07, 13.9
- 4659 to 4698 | -0.12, 14.5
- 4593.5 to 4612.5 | -0.12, 14.5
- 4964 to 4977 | -0.07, 13.9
